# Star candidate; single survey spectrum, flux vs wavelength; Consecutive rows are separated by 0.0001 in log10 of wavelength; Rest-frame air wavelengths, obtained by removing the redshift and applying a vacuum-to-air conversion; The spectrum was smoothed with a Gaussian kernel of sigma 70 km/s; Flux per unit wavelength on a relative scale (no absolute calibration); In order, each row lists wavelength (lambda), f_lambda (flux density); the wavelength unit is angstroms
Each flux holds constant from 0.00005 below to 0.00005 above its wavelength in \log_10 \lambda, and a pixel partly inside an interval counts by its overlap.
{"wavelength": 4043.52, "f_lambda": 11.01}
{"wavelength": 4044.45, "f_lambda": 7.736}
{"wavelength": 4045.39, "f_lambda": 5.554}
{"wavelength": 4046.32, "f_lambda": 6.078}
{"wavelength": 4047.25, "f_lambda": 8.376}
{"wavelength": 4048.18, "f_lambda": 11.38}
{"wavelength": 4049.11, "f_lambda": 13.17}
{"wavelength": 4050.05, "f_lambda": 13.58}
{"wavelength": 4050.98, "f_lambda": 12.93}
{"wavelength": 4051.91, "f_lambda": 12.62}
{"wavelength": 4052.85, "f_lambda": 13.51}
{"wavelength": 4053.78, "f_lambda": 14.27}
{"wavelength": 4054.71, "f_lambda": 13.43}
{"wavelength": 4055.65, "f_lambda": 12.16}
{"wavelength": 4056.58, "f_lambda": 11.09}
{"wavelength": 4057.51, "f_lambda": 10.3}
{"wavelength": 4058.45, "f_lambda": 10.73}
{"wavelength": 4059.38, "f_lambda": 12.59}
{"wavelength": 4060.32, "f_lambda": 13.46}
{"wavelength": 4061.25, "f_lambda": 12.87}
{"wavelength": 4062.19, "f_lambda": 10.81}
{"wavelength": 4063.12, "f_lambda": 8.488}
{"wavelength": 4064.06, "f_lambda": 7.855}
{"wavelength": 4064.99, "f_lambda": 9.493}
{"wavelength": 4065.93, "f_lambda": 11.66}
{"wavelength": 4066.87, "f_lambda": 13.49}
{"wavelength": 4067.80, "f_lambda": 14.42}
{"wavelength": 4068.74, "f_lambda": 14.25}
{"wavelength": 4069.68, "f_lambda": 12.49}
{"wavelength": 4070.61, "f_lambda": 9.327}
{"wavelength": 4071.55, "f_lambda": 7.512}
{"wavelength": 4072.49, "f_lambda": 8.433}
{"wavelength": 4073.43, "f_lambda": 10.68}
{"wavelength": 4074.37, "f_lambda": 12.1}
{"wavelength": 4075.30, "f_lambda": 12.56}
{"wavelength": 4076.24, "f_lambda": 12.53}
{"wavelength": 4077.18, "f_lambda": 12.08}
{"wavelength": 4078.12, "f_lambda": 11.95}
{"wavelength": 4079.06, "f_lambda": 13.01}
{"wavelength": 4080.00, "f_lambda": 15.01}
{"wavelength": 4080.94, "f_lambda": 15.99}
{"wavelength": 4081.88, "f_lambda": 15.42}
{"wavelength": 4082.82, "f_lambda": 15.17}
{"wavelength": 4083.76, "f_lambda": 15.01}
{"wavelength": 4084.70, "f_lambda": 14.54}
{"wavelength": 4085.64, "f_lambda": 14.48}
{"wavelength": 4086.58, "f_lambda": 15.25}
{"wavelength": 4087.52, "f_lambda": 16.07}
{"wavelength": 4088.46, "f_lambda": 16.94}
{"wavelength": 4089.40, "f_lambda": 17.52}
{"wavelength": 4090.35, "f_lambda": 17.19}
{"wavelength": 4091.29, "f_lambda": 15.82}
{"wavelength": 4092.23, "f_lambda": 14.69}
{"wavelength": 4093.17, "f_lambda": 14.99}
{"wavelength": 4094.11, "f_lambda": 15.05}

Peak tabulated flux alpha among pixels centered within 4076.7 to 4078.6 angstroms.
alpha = 12.08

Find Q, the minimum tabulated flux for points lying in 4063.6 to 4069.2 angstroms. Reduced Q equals 7.855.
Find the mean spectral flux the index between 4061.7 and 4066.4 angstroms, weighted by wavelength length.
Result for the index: 9.67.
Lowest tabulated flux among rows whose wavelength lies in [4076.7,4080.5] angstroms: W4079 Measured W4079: 11.95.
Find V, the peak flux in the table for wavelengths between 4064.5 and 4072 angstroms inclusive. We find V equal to 14.42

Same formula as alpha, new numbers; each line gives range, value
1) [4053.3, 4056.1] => 14.27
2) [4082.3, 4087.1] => 15.25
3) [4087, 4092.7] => 17.52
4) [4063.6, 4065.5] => 9.493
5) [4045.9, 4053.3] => 13.58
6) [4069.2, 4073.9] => 12.49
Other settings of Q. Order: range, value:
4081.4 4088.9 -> 14.48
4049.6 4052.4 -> 12.62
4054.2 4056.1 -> 12.16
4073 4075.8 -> 10.68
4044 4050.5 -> 5.554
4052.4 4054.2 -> 13.51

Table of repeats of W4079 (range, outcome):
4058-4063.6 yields 8.488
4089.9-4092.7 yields 14.69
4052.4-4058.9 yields 10.3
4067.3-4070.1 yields 12.49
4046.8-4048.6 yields 8.376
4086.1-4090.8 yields 15.25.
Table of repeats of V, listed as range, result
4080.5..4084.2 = 15.99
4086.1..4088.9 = 16.94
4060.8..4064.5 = 12.87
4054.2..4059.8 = 13.43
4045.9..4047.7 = 8.376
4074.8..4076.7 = 12.56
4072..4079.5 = 13.01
